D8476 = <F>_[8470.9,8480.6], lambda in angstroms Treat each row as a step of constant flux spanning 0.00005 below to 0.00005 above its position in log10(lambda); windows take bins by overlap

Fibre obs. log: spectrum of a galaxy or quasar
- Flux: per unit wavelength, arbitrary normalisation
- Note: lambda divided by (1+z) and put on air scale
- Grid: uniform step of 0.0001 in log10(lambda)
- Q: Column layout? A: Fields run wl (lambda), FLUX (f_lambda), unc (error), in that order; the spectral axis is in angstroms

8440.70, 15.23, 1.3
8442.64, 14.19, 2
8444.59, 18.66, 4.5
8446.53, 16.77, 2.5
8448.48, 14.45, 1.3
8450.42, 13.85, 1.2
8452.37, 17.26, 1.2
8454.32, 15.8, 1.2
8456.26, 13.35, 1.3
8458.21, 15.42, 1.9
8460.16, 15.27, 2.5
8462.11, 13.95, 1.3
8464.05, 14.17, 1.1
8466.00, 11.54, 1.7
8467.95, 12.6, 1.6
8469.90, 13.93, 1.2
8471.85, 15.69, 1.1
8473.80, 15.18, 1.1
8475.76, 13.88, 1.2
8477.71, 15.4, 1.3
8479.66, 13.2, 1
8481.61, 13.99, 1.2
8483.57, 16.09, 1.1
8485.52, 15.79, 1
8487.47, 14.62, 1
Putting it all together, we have 14.7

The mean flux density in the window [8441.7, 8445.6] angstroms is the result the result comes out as 16.4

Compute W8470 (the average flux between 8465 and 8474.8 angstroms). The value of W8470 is 13.8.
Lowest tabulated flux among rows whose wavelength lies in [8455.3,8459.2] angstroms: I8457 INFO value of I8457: 13.35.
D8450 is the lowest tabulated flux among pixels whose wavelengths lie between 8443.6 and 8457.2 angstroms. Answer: 13.35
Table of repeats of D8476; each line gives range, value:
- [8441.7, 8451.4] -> 15.6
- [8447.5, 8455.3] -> 15.3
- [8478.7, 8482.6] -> 13.6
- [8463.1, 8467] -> 12.8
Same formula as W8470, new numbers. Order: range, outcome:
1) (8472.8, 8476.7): 14.5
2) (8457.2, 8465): 14.7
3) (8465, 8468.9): 12.1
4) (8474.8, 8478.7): 14.7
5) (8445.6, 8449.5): 15.6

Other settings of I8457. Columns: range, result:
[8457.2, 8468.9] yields 11.54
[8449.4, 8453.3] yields 13.85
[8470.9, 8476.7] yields 13.88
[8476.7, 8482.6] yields 13.2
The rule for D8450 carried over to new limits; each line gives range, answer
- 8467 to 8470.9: 12.6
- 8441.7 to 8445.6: 14.19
